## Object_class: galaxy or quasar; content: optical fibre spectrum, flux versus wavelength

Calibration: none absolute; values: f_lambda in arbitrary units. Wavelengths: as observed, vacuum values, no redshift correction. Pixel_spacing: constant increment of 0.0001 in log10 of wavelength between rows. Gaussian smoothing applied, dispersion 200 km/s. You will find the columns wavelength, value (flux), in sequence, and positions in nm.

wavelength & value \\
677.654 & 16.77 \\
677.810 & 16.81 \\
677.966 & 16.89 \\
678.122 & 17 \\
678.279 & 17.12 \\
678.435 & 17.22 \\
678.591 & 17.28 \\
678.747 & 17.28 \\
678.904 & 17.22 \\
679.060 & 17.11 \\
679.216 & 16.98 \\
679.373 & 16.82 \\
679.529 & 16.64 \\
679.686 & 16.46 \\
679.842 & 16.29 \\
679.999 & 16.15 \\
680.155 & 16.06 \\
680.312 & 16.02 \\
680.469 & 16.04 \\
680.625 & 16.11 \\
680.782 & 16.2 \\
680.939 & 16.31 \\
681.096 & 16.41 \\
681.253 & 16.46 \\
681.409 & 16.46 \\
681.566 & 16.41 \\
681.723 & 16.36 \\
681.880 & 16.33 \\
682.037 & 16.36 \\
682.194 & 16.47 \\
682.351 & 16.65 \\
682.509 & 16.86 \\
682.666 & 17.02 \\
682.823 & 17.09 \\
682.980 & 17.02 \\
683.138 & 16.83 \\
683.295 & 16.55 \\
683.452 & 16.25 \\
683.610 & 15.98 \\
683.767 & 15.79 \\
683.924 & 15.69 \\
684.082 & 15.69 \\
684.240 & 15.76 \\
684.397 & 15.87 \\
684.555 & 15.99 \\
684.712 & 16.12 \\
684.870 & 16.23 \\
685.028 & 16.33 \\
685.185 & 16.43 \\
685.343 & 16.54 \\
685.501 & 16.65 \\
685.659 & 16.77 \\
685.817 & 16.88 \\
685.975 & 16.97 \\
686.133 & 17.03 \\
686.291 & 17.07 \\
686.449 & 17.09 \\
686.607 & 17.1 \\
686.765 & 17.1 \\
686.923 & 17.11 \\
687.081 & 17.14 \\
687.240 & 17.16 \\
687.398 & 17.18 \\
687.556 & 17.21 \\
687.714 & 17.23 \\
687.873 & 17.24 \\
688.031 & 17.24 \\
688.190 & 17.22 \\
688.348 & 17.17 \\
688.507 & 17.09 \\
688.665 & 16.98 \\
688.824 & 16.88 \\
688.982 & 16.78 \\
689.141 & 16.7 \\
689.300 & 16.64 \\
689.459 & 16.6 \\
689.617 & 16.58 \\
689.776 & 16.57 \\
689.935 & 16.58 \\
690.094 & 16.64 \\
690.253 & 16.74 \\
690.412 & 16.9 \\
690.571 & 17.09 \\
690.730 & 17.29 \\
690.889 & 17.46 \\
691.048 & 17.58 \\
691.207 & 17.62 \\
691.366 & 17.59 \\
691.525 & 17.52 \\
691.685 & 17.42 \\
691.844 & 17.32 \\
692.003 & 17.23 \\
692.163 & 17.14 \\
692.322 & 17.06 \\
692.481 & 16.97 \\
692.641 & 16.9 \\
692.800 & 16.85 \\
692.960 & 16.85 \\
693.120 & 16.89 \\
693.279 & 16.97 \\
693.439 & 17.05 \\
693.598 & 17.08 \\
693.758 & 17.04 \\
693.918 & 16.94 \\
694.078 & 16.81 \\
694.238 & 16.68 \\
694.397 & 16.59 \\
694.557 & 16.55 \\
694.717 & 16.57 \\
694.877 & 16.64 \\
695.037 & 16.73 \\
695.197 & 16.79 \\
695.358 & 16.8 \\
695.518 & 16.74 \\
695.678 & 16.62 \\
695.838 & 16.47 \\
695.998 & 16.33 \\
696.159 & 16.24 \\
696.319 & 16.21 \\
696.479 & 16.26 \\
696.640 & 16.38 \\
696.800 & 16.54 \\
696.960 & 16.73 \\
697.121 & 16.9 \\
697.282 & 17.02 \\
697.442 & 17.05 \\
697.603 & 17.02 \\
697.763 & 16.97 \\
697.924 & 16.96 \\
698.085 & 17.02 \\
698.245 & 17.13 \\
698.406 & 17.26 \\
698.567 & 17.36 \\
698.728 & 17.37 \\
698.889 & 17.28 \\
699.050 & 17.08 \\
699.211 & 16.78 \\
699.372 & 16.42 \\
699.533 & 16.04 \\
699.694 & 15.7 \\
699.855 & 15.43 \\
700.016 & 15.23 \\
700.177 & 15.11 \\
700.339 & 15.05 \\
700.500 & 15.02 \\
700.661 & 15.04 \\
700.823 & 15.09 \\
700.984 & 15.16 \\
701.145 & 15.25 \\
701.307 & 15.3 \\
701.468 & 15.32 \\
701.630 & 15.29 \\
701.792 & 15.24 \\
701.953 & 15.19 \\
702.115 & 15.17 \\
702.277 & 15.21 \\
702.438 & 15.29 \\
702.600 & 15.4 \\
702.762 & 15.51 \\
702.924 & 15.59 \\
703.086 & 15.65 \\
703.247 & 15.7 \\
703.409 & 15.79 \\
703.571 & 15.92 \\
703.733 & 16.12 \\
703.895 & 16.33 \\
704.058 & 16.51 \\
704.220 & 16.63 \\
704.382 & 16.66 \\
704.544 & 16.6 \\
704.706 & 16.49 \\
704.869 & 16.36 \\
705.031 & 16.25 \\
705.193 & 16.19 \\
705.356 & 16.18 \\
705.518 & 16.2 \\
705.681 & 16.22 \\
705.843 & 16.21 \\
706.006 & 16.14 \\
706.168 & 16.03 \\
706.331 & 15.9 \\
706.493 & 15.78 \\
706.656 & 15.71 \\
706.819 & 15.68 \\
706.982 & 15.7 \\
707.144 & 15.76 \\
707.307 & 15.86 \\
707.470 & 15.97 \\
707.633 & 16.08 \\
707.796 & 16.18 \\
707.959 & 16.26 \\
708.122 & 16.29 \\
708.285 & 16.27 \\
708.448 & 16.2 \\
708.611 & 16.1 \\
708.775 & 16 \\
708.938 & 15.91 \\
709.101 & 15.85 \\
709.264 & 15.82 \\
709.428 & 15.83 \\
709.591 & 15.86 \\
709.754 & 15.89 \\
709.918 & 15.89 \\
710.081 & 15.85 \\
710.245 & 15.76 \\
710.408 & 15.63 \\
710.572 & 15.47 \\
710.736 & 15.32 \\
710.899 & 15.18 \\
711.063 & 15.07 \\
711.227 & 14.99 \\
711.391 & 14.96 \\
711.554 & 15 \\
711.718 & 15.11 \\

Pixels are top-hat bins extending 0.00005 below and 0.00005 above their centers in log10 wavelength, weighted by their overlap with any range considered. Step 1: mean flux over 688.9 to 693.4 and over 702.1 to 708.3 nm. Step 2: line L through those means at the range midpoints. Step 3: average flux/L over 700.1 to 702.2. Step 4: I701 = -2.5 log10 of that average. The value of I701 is 0.08 mag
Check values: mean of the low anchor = 17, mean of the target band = 15.2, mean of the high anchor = 16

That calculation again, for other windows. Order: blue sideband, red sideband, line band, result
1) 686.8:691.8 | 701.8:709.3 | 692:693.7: -0.01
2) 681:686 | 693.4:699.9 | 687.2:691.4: -0.03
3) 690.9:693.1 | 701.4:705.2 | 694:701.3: 0.01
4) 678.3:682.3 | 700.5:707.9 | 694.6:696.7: -0.03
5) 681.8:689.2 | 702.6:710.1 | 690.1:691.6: -0.05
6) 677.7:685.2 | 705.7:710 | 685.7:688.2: -0.05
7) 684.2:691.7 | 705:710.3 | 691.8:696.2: -0.01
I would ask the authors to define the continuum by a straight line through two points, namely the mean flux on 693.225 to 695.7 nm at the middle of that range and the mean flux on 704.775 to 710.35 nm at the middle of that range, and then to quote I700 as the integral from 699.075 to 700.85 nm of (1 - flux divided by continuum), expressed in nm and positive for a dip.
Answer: 0.09 nm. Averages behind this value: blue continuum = 16.8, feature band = 15.6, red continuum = 16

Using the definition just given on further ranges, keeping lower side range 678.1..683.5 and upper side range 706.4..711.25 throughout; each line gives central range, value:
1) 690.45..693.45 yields -0.165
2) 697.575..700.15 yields -0.088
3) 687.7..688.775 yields -0.049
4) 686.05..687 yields -0.036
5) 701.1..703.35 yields 0.089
